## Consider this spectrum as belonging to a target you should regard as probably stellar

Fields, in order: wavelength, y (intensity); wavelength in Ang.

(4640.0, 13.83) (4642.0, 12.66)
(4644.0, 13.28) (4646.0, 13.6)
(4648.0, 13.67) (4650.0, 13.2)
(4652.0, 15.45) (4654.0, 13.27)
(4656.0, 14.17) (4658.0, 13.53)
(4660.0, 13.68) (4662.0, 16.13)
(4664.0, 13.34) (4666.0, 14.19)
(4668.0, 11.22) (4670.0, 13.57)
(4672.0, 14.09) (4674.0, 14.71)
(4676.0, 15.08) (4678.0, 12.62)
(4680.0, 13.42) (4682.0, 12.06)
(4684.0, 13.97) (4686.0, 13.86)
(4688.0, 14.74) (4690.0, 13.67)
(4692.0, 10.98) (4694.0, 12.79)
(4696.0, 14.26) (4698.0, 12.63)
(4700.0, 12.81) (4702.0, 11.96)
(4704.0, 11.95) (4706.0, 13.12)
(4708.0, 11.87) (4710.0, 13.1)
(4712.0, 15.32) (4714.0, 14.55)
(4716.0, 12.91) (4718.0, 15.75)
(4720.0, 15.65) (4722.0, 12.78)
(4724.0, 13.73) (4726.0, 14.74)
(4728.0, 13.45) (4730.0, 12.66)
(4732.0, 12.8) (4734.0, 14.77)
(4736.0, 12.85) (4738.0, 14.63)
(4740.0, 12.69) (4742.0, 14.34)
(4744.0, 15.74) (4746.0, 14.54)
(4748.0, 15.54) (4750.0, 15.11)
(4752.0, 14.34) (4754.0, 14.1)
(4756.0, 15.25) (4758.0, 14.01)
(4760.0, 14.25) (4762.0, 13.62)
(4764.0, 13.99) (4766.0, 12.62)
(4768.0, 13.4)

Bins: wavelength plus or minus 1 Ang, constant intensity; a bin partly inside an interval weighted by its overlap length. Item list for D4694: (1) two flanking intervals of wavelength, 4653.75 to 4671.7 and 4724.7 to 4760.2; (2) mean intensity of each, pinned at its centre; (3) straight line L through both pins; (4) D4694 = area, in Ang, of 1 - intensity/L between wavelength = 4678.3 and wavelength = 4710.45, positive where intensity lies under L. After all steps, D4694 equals 2.23 Ang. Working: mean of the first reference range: 13.7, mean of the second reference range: 14.2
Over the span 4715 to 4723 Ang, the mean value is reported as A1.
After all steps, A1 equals 14.3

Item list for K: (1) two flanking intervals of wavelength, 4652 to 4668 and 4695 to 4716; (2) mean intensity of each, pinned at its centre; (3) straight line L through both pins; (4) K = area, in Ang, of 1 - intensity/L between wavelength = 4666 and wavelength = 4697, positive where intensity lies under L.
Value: 0.3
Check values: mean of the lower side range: 14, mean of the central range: 13.4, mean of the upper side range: 13.1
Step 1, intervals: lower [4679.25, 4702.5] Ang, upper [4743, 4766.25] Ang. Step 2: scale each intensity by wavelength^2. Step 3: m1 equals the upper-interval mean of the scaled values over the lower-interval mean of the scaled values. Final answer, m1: 1.1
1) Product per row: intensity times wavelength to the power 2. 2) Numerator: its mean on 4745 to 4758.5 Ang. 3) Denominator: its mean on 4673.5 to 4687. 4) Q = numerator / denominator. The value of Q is 1.11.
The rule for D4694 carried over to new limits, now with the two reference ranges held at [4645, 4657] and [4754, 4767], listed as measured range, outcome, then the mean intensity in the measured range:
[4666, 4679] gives 0.3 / 13.6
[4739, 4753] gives -0.7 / 14.6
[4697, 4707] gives 1.0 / 12.5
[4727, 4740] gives 0.5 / 13.5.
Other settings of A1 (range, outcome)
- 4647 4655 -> 13.9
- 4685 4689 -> 14.3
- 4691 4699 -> 12.7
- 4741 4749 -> 15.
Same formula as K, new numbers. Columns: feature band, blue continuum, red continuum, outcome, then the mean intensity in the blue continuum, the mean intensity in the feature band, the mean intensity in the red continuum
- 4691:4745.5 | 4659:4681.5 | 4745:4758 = 3.2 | 13.8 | 13.5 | 14.8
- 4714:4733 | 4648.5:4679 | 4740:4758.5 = 0.8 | 13.9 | 13.9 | 14.7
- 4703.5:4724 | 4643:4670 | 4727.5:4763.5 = 0.4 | 13.7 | 13.7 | 14.2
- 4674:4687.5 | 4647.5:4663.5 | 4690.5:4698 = -0.4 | 14.1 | 13.6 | 12.7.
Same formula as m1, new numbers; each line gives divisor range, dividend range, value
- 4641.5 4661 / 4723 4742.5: 1.03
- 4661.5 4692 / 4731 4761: 1.08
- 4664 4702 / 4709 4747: 1.07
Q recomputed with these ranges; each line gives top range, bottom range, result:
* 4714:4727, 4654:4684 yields 1.07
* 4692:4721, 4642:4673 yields 1.00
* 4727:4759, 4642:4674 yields 1.07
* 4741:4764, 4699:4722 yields 1.10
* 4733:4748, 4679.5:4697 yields 1.10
